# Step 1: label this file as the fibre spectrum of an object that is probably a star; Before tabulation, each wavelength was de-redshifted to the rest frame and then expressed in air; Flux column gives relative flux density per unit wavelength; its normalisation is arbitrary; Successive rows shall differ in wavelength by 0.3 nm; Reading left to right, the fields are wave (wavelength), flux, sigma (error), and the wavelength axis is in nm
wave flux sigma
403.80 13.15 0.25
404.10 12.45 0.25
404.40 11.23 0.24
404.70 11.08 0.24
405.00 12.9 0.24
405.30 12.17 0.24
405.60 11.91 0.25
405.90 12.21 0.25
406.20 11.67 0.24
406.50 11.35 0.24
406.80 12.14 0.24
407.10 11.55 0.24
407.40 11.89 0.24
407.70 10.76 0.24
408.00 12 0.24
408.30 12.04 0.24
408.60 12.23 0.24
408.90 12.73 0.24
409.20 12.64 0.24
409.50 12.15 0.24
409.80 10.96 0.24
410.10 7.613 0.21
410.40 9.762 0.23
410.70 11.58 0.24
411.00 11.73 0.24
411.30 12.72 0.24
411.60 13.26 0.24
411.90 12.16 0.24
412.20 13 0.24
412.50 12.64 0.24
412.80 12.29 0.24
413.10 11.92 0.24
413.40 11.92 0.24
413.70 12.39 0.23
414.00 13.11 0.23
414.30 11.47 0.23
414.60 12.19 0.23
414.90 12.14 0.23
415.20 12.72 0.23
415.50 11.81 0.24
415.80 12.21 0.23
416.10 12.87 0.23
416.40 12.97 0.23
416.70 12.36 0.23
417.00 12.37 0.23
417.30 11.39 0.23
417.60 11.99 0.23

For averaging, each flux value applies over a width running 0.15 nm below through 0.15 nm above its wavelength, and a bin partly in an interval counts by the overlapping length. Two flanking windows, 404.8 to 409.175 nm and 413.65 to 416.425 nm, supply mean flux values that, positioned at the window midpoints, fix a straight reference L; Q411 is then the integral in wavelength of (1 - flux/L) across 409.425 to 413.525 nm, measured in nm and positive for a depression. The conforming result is 0.17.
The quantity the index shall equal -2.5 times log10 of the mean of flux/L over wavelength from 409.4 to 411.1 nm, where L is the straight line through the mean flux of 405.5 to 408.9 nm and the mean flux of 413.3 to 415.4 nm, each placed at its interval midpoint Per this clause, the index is 0.14 mag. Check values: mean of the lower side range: 11.8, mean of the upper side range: 12.3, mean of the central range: 10.6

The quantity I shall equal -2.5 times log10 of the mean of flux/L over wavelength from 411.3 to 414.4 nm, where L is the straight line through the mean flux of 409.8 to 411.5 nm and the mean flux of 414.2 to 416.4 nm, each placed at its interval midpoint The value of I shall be -0.09 mag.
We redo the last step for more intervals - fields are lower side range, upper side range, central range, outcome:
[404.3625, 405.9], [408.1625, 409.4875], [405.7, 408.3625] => 0.04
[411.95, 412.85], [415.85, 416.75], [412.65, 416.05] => 0.04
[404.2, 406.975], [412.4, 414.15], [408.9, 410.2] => 0.09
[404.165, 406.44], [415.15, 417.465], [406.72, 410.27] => 0.04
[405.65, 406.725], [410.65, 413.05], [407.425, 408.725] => 0.02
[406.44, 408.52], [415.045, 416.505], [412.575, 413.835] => 0.01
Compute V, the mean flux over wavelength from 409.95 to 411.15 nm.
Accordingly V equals 10.2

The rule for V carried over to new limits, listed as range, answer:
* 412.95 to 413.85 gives 12.1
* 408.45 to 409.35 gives 12.5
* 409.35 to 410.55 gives 10.1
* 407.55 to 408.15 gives 11.4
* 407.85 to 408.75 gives 12.1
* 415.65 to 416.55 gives 12.7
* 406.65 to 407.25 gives 11.8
